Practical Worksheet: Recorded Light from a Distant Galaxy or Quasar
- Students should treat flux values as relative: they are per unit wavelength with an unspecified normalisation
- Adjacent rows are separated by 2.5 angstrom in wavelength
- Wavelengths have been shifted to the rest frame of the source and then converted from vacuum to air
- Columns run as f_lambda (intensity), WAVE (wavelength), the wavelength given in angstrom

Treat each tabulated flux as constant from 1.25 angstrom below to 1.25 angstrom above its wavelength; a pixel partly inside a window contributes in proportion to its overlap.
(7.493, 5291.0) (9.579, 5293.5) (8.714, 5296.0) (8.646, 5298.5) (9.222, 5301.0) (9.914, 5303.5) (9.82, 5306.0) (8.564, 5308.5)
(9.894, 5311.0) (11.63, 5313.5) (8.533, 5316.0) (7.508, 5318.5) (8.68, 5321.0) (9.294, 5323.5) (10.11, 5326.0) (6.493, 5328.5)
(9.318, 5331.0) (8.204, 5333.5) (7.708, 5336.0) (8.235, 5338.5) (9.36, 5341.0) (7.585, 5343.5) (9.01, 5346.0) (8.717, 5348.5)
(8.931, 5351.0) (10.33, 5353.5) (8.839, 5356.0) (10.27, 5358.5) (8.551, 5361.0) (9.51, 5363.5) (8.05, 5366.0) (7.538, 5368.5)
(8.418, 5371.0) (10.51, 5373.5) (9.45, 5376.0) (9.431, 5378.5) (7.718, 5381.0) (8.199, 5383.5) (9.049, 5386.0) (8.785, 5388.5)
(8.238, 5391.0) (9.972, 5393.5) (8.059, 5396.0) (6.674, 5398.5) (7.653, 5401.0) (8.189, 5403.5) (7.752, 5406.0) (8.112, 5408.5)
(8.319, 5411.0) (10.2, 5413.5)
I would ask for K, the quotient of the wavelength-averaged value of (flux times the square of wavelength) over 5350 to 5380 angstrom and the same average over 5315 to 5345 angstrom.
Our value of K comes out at 1.10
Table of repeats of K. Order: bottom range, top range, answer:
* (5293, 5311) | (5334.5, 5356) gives 0.96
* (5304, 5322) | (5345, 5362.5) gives 1.01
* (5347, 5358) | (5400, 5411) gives 0.88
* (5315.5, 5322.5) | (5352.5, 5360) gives 1.20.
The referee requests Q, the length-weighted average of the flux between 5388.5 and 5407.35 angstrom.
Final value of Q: 8.12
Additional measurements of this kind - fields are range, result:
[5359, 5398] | 8.75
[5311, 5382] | 8.88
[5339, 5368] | 8.96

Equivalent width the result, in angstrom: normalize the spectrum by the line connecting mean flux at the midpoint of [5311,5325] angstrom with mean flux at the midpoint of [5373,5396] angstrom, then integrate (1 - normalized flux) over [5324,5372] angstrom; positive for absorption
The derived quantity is 2.0 angstrom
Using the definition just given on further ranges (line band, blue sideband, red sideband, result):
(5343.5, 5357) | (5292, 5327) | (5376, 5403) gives -0.28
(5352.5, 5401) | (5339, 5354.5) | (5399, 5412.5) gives -1.92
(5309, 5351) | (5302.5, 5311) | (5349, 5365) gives 2.93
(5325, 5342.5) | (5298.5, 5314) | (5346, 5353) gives 1.51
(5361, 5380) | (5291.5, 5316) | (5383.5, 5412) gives -0.77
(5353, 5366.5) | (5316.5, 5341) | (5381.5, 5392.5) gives -1.22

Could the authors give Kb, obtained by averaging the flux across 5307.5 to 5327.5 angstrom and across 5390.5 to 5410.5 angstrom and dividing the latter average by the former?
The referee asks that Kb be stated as 0.9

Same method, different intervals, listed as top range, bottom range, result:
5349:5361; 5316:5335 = 1.11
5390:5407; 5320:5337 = 0.94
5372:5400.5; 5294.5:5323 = 0.95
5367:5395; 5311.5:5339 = 1.01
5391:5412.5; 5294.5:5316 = 0.86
